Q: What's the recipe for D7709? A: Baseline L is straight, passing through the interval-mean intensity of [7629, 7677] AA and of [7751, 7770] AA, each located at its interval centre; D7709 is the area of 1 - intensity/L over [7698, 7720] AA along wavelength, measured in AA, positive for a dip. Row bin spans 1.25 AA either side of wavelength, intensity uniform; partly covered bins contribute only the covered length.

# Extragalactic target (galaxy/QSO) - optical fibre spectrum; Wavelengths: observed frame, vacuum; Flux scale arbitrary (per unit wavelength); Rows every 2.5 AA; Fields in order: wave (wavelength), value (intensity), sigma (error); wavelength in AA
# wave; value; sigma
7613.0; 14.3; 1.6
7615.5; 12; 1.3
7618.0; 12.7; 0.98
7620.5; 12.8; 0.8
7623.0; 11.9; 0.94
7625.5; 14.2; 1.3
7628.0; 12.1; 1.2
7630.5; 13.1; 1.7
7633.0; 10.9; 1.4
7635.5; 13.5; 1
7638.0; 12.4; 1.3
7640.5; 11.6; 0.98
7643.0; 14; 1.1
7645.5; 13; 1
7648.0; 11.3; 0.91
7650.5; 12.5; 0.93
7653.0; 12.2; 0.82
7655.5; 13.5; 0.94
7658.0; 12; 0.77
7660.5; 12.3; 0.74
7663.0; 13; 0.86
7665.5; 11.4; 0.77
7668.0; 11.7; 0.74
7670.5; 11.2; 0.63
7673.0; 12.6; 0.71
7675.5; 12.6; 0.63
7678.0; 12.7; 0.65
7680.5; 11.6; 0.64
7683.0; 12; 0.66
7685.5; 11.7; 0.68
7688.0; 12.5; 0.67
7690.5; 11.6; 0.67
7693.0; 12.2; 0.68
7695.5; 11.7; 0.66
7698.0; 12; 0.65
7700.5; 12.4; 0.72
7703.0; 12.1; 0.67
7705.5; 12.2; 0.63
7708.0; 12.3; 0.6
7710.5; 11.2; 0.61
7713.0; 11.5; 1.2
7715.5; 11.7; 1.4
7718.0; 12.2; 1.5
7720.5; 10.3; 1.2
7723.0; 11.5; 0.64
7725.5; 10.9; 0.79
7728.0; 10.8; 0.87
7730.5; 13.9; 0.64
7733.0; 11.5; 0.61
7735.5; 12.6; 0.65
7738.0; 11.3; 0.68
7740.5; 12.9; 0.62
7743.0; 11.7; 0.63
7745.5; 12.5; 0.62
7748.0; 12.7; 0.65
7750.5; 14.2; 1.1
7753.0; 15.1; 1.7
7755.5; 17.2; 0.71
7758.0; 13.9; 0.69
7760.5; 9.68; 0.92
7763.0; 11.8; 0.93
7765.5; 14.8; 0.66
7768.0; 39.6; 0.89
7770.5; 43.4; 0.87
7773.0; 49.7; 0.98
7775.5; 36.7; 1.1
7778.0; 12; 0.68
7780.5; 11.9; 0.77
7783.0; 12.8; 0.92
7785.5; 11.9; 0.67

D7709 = 5.1 AA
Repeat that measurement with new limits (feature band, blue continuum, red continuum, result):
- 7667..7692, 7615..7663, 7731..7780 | 4.6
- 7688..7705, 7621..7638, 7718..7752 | 0.3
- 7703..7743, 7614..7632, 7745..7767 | 5.3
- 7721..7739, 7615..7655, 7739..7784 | 6.2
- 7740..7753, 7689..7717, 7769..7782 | 5.7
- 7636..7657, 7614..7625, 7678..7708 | -0.4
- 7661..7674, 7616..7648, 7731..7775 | 2.2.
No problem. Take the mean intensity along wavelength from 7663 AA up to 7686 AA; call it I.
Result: 12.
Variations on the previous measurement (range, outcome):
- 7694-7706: 12.1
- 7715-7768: 13.2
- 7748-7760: 14.5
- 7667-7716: 12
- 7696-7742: 11.8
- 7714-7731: 11.5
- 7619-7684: 12.4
